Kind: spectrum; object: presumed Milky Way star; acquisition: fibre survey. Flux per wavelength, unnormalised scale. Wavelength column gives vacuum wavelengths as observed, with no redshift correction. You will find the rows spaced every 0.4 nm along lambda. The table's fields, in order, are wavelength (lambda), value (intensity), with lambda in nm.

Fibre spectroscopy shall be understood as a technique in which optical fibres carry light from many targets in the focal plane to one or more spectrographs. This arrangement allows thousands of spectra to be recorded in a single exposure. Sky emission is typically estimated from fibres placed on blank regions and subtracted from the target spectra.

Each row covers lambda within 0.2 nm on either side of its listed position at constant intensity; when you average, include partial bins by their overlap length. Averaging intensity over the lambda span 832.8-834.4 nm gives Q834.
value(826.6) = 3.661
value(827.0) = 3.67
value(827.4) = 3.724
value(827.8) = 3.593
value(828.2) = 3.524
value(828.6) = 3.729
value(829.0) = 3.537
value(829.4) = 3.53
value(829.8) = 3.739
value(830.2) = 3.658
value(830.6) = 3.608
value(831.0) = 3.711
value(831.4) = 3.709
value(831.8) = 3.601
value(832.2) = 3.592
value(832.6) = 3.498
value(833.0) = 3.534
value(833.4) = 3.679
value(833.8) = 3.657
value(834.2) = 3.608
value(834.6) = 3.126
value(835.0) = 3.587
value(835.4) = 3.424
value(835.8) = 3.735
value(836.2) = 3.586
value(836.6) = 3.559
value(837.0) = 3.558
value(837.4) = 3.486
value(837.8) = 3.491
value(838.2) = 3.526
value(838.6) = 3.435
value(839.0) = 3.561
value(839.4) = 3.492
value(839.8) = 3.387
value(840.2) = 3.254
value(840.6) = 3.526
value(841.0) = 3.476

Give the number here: 3.62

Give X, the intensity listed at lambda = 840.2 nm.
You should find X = 3.254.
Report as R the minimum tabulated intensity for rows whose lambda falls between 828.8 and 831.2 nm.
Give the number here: 3.53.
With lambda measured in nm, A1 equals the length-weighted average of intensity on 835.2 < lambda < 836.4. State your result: 3.58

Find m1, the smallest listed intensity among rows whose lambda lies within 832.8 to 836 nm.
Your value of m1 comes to 3.126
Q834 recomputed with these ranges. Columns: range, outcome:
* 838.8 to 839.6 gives 3.53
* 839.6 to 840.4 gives 3.32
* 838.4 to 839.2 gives 3.5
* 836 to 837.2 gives 3.57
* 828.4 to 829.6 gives 3.6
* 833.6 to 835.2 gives 3.49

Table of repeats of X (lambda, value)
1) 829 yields 3.537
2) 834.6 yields 3.126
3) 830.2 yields 3.658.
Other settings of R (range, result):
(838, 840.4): 3.254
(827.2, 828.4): 3.524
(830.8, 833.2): 3.498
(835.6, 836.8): 3.559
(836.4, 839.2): 3.435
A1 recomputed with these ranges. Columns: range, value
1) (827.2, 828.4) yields 3.61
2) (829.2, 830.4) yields 3.64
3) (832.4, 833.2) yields 3.52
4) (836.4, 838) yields 3.52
